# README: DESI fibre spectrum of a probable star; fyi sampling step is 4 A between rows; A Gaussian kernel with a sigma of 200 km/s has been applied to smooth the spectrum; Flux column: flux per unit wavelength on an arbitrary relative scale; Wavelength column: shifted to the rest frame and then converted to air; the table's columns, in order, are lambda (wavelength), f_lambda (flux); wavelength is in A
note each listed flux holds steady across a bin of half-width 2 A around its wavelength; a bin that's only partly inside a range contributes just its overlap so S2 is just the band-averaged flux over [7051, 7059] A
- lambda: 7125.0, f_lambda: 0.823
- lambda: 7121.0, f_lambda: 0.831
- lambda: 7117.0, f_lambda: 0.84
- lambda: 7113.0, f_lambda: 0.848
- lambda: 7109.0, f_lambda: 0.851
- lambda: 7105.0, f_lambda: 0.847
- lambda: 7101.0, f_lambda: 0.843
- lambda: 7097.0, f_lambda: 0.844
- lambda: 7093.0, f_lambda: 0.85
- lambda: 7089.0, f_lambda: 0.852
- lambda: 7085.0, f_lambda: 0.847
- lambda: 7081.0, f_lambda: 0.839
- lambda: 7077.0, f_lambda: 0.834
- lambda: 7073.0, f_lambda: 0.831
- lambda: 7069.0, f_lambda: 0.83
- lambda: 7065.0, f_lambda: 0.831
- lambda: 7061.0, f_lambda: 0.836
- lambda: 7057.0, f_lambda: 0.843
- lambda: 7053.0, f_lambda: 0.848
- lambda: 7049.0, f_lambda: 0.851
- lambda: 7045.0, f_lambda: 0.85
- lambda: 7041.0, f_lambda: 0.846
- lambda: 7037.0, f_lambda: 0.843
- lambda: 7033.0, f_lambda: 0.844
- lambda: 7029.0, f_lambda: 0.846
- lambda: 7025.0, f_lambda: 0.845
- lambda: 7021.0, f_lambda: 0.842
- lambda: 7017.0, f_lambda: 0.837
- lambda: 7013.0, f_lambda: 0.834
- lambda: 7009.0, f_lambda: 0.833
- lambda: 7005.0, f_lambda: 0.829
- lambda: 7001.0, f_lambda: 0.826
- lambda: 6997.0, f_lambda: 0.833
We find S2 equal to 0.845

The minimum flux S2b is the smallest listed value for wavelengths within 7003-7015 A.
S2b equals 0.829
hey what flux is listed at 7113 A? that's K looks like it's 0.848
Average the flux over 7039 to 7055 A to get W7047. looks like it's 0.849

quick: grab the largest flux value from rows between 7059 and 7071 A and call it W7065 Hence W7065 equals 0.836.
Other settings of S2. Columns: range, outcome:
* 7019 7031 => 0.844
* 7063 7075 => 0.831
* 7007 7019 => 0.835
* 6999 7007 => 0.827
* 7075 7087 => 0.84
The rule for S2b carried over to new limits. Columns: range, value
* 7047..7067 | 0.831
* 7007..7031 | 0.833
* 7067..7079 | 0.83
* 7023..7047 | 0.843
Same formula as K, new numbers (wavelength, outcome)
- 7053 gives 0.848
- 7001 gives 0.826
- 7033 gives 0.844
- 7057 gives 0.843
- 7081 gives 0.839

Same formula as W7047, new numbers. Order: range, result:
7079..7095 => 0.847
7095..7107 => 0.845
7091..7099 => 0.847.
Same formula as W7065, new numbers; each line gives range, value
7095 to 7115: 0.851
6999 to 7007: 0.829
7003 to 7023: 0.842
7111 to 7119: 0.848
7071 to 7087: 0.847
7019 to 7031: 0.846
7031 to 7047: 0.85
